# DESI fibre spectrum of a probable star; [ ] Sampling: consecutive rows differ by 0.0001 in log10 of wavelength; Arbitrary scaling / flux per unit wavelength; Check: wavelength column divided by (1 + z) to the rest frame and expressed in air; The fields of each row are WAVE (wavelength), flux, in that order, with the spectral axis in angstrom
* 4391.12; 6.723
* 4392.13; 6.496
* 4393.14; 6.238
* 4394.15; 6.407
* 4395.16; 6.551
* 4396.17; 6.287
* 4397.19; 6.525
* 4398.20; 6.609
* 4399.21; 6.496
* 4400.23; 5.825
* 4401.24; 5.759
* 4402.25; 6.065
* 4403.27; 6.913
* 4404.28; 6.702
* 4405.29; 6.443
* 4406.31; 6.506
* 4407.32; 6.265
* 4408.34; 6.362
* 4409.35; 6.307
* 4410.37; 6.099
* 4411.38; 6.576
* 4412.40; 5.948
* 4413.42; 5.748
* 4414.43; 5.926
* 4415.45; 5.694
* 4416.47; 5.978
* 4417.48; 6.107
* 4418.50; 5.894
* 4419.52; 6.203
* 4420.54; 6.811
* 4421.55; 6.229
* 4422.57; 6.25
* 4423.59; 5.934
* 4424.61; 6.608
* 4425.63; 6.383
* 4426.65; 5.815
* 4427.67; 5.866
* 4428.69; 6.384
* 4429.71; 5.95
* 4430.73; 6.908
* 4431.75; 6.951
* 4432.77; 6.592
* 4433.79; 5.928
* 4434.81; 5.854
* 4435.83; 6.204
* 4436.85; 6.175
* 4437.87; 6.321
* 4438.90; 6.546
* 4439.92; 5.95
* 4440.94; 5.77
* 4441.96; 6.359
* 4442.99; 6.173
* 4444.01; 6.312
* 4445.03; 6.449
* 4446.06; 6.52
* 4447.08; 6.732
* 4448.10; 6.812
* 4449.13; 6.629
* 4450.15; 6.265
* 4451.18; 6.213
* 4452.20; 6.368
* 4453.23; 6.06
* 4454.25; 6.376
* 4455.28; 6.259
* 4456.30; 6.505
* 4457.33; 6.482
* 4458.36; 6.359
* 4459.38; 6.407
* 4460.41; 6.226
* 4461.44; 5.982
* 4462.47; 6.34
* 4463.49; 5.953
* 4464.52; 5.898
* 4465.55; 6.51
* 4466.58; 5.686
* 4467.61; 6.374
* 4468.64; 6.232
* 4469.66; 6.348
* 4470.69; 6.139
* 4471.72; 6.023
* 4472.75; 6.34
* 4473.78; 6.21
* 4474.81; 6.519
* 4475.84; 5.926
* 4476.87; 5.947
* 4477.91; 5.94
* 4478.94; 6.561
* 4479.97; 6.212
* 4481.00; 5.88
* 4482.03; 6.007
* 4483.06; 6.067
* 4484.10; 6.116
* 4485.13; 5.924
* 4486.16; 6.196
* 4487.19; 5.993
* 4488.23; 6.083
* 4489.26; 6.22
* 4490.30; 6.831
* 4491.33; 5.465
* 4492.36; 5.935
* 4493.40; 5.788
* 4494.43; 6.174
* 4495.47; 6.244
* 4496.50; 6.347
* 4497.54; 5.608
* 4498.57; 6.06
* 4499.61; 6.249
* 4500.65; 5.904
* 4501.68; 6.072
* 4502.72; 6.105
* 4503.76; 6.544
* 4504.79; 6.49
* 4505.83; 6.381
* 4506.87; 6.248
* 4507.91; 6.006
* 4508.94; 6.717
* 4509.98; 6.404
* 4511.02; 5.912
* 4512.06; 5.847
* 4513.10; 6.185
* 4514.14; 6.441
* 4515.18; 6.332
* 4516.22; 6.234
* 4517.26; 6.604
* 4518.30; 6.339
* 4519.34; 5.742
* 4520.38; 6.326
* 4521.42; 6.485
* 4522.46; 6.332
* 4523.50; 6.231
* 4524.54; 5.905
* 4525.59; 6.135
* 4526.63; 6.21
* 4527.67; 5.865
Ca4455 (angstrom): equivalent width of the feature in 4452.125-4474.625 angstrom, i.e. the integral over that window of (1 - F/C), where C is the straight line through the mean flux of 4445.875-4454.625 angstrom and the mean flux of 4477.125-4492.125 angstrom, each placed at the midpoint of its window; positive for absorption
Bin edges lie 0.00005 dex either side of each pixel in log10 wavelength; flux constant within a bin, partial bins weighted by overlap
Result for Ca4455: 0.3 angstrom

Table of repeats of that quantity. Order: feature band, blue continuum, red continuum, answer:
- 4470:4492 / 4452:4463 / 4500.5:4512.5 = 0.5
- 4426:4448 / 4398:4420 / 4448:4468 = -0.2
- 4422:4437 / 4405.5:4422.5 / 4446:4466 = 0.0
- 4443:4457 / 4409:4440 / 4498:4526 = -0.5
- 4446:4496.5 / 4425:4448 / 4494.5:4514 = 0.3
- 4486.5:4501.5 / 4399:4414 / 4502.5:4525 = 0.5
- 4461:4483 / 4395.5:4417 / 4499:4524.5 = 0.4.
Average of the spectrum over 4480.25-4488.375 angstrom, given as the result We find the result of 6.04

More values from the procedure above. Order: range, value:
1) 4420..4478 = 6.27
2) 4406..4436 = 6.21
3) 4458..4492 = 6.15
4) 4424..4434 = 6.35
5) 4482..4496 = 6.08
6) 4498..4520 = 6.23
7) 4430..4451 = 6.37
